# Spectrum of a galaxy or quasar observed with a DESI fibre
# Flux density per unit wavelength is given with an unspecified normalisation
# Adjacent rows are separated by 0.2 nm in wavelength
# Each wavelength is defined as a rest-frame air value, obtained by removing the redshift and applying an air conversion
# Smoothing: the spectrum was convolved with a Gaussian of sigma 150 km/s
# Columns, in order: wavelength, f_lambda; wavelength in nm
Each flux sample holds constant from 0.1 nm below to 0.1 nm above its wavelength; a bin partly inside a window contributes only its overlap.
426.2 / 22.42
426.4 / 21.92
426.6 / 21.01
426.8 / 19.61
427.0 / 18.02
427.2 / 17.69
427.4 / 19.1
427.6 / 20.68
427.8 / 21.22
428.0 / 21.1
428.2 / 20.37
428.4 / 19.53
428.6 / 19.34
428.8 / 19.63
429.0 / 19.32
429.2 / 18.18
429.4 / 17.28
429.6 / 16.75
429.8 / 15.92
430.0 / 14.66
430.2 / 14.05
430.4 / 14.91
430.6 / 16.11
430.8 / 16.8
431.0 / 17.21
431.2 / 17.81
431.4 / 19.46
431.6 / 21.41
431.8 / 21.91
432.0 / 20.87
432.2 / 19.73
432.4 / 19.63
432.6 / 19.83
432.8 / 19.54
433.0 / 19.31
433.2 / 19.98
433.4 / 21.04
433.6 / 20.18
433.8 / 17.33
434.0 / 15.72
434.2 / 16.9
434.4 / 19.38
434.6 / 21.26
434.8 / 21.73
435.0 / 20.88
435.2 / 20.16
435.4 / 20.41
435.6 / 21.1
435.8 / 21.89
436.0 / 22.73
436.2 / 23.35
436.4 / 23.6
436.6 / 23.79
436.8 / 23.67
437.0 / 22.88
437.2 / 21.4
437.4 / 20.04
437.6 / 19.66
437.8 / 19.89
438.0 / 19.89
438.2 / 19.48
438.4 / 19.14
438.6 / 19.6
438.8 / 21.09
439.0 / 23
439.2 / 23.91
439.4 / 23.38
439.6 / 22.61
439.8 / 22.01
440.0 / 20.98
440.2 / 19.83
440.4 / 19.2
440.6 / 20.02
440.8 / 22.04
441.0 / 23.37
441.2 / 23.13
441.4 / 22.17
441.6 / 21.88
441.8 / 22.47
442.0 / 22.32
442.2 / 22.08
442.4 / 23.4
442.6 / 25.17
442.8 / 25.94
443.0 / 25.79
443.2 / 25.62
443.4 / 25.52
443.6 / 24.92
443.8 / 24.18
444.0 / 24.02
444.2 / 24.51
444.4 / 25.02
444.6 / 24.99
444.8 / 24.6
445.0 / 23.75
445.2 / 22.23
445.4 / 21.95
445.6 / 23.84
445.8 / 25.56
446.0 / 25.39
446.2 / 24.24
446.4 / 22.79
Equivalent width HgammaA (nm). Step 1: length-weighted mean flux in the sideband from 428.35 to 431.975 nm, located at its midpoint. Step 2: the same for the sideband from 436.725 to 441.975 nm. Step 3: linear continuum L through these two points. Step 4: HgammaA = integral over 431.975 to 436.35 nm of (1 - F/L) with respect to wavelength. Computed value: -0.17 nm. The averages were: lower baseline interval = 17.8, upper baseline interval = 21.4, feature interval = 20.2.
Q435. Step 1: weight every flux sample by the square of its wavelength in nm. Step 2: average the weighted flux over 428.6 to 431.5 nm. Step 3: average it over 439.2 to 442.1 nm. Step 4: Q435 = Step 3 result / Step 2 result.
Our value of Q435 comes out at 1.3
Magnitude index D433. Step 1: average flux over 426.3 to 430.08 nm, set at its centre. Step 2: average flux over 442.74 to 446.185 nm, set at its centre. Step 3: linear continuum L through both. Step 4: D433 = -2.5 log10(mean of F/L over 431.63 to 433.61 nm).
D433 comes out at 0.02 mag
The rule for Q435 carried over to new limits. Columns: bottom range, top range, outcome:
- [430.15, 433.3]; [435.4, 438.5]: 1.17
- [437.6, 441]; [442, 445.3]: 1.18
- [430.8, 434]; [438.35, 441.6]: 1.15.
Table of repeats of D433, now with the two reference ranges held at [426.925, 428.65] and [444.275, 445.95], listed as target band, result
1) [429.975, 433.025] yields 0.126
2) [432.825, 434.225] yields 0.128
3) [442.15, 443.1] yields -0.053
